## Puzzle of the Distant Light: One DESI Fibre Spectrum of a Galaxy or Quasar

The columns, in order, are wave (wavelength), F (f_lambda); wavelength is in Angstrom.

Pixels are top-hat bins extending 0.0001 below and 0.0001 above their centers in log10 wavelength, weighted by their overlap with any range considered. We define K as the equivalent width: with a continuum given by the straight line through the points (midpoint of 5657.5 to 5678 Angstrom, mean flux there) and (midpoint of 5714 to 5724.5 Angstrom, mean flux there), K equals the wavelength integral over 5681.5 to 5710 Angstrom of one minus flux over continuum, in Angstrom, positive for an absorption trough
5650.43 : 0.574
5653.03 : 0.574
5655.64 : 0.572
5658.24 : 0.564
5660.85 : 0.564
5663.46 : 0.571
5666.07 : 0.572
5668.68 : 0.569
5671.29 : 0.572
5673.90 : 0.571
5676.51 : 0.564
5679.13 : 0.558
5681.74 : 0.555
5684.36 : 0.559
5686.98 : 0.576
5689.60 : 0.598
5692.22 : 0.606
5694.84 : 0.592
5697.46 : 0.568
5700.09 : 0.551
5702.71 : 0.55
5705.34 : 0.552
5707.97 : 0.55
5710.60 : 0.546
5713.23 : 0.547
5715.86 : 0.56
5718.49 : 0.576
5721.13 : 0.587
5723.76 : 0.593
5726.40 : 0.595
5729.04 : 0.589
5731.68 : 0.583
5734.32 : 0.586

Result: 0.2 Angstrom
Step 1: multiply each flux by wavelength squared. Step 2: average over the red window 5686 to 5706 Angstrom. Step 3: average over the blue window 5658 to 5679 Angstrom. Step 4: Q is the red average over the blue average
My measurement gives 1.02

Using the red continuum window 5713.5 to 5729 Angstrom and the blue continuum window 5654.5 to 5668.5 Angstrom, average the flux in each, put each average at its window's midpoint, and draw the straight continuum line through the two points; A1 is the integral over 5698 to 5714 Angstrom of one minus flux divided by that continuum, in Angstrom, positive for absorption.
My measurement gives 0.7 Angstrom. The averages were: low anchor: 0.568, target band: 0.55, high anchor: 0.58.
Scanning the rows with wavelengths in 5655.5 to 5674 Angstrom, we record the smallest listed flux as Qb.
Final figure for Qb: 0.564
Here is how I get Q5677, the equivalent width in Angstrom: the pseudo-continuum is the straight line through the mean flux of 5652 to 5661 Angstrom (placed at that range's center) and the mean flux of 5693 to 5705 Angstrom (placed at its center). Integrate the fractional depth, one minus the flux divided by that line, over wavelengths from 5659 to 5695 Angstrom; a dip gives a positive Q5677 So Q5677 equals -0.3 Angstrom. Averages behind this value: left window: 0.569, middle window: 0.573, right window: 0.566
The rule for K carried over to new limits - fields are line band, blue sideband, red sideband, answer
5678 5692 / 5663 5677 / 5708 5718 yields -0.20 Angstrom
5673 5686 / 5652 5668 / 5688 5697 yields 0.52 Angstrom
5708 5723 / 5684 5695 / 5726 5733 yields 0.63 Angstrom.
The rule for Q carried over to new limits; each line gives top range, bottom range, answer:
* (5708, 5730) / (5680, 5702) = 1.01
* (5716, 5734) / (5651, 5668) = 1.05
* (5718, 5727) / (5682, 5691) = 1.04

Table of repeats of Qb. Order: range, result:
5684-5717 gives 0.546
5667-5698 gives 0.555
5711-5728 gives 0.547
